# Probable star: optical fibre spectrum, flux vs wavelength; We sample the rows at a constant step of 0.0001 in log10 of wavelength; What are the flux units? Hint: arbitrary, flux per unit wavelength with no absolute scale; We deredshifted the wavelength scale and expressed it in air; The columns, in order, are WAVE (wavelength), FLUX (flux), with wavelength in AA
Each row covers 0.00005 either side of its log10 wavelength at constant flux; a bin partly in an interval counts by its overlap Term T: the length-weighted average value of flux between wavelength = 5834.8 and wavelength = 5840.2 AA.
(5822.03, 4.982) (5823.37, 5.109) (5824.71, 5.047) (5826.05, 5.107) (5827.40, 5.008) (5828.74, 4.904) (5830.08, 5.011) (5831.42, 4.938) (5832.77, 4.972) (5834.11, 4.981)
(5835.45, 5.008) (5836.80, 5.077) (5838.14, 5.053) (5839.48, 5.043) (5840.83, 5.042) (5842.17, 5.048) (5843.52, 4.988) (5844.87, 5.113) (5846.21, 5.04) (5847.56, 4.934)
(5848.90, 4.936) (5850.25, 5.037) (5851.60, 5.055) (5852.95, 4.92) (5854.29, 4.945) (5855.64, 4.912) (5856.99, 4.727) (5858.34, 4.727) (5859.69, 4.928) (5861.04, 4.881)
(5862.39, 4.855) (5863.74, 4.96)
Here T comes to 5.04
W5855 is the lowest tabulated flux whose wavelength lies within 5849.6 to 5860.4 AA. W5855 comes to 4.727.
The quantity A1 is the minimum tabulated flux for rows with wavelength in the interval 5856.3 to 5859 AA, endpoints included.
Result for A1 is 4.727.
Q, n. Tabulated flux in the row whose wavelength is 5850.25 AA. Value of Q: 5.037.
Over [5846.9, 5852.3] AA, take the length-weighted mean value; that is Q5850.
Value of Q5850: 4.99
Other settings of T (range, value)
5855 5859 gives 4.78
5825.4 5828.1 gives 5.04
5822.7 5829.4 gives 5.03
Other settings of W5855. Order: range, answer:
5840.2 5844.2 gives 4.988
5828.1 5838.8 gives 4.904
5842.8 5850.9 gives 4.934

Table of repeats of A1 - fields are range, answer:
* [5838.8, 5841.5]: 5.042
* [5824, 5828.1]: 5.008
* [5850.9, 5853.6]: 4.92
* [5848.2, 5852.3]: 4.936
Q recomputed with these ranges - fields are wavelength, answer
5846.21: 5.04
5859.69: 4.928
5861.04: 4.881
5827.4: 5.008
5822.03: 4.982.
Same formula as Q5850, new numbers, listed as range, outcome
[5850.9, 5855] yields 4.97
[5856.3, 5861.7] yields 4.81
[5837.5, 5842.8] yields 5.05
